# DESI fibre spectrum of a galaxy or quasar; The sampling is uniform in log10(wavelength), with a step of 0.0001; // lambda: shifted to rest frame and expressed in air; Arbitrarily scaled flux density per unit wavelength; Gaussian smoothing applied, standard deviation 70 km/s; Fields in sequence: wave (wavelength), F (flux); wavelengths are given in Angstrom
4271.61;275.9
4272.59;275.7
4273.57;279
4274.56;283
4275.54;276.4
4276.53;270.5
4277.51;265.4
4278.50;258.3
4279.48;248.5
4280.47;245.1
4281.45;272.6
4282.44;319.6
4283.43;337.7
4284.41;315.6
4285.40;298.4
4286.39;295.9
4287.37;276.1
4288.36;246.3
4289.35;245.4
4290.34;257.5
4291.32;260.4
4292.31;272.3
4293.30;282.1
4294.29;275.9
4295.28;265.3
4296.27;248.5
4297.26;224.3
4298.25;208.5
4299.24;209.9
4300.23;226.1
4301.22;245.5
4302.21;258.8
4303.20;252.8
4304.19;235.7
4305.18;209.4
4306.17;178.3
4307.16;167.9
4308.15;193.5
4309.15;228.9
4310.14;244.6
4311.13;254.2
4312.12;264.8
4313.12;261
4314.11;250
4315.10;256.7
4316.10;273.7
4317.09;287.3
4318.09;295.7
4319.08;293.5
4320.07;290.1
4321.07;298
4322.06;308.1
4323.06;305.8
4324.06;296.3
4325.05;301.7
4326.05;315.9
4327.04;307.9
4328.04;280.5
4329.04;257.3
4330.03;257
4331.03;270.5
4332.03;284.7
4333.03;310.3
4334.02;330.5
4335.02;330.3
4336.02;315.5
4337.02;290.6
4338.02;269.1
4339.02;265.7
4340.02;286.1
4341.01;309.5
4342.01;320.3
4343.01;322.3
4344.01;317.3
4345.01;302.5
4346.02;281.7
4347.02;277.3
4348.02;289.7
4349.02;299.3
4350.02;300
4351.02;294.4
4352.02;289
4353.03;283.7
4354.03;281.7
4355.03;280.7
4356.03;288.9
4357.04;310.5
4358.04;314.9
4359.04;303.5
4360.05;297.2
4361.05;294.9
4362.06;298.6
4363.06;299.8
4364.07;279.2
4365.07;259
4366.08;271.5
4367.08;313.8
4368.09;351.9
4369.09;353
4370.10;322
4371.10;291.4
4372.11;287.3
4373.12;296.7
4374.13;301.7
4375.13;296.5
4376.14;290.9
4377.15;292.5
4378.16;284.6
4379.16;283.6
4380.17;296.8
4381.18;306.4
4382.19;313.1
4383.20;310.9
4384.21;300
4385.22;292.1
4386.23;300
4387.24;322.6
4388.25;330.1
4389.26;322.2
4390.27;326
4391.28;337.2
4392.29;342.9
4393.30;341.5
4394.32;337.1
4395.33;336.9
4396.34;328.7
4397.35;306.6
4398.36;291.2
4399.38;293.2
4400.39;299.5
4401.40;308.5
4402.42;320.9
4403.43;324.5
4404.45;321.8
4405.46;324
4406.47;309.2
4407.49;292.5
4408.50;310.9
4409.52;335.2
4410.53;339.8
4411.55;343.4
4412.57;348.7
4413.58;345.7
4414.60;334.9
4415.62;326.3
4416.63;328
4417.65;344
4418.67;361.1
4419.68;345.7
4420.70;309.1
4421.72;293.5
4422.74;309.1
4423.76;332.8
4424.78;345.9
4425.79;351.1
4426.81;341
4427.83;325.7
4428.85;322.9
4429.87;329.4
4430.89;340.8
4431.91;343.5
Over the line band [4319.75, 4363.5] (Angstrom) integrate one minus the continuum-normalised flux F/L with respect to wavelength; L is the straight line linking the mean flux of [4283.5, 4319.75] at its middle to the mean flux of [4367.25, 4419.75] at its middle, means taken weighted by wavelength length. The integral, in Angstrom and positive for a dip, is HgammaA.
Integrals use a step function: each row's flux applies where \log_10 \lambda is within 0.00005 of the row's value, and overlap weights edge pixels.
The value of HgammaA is -2.4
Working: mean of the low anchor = 253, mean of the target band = 296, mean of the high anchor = 318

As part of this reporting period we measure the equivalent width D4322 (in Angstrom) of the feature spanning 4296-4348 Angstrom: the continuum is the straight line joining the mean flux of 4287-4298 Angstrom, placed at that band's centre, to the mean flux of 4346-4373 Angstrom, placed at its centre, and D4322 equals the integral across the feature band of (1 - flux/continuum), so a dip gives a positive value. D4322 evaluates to 0.9 Angstrom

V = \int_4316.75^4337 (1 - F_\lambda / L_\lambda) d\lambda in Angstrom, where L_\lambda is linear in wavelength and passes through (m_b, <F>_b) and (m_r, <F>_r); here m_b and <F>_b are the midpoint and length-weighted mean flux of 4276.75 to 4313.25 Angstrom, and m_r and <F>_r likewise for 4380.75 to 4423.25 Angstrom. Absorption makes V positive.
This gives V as -1.7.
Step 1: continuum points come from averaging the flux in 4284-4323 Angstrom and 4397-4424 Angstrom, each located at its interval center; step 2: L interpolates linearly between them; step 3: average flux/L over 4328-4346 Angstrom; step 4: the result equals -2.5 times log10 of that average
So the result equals -0.072 mag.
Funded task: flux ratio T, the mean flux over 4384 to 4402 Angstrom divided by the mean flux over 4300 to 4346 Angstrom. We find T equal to 1.16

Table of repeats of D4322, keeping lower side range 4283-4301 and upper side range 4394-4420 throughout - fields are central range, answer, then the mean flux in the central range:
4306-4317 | 1.46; 238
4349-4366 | 0.37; 292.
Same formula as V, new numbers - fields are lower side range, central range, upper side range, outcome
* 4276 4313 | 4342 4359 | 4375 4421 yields -0.5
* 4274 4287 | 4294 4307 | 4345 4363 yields 2.5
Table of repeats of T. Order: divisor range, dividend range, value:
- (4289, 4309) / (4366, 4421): 1.35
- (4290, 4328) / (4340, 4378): 1.16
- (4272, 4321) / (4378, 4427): 1.24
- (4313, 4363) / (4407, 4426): 1.13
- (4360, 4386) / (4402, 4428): 1.10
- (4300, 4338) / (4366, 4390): 1.14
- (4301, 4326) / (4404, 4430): 1.27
